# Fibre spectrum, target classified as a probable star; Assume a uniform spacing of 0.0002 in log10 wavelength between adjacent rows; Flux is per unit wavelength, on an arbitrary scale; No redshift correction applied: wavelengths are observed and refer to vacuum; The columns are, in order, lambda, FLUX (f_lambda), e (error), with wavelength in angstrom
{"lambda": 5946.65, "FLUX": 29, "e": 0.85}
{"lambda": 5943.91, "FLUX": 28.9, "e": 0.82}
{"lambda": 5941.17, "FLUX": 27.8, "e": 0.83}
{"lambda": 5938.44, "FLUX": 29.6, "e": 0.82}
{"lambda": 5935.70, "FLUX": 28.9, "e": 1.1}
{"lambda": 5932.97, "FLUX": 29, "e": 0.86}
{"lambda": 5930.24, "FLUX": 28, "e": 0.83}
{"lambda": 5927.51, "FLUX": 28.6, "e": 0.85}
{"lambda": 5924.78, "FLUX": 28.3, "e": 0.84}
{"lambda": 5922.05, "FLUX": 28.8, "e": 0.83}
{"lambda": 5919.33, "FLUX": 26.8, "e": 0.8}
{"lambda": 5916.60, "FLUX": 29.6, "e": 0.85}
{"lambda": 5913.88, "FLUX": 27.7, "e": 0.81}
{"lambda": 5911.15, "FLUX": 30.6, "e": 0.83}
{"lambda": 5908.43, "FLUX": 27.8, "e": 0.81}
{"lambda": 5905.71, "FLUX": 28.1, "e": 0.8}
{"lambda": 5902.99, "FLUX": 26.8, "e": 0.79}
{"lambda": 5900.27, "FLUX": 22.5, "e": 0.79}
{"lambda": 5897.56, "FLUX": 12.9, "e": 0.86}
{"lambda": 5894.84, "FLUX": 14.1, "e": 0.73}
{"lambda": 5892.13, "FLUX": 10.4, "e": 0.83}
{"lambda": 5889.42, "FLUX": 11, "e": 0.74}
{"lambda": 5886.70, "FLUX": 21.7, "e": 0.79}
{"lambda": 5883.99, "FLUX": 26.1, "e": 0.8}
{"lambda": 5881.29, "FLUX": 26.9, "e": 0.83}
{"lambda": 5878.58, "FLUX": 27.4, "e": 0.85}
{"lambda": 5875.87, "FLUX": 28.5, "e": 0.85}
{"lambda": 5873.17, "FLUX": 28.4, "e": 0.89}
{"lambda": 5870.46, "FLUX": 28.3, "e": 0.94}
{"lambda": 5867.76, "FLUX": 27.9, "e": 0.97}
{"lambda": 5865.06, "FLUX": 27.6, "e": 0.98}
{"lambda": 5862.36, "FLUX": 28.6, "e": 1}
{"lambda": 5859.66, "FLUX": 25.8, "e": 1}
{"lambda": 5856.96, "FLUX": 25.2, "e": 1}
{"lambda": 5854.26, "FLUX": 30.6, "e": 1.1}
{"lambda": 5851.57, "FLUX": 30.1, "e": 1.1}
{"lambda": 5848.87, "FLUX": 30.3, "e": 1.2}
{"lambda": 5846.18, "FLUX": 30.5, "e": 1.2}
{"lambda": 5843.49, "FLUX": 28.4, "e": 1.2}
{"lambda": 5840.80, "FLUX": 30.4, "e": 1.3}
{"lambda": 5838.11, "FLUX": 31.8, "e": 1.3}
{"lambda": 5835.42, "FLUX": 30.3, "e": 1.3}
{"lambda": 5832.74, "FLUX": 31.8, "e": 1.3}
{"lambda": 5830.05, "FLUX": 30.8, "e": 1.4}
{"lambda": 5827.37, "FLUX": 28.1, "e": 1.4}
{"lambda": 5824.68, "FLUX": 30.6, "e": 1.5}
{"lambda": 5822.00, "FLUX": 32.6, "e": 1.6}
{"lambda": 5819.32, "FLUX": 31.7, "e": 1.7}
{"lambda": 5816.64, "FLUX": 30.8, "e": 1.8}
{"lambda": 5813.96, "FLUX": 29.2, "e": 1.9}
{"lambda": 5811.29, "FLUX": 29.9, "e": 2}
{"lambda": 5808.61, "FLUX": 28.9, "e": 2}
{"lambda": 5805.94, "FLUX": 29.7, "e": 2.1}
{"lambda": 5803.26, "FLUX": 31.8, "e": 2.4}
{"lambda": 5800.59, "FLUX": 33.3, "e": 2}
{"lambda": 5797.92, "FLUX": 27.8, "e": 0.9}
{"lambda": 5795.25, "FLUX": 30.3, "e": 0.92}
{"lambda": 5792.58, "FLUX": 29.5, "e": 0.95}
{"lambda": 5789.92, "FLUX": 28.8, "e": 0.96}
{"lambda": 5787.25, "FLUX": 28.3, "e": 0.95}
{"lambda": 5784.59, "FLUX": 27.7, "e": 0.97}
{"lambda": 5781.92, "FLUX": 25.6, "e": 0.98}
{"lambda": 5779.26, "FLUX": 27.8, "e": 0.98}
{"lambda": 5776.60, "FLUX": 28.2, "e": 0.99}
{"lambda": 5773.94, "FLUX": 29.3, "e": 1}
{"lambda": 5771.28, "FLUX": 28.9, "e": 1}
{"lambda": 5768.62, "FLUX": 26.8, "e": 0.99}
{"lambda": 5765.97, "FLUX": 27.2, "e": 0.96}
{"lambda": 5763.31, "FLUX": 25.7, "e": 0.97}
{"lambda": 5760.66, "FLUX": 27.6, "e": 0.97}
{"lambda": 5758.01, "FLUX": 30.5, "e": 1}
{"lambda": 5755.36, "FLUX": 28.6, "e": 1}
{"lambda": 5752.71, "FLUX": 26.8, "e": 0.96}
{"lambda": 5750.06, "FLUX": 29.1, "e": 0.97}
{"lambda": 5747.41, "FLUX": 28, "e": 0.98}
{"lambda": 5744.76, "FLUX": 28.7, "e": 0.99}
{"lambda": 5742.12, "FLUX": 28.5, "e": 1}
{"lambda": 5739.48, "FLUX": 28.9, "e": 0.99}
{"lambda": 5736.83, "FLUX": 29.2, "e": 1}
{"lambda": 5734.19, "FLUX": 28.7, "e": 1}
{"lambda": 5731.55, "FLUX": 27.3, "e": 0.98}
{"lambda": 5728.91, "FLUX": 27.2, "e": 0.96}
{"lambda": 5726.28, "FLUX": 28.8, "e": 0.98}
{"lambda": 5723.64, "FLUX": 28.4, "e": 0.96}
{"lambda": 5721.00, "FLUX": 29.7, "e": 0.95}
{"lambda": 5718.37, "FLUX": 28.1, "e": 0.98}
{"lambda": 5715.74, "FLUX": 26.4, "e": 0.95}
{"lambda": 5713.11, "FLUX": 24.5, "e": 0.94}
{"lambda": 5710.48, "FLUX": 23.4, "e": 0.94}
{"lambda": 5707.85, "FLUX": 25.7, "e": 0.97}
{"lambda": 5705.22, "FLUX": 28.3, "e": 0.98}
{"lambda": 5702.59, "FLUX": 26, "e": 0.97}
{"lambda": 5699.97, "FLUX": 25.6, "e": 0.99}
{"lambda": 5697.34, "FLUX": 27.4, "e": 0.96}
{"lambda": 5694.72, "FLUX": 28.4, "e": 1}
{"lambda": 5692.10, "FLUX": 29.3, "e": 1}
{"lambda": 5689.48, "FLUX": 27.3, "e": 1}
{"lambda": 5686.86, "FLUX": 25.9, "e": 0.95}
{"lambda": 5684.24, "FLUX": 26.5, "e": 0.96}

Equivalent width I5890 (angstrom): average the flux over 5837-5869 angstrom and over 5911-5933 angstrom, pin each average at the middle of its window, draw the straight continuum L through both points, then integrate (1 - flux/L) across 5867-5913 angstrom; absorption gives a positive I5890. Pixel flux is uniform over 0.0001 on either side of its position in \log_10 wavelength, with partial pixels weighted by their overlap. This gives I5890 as 8.3 angstrom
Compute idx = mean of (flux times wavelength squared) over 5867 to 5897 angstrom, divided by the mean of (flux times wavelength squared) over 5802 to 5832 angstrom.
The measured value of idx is 0.75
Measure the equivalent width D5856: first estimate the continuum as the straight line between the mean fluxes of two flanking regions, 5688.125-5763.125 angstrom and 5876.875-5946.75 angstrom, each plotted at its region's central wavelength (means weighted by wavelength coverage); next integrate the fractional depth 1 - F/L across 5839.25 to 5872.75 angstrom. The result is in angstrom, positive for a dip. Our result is -3.44 angstrom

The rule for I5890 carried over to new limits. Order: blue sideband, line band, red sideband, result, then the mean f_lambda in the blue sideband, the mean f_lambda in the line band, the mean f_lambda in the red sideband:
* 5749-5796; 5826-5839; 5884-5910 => -3.4 angstrom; 28.1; 30.5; 19.9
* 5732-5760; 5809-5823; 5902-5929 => -1.1 angstrom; 28.6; 30.7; 28.3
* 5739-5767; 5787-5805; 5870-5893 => -2.4 angstrom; 28.1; 30.1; 23.3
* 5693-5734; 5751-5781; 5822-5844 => 0.7 angstrom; 27.1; 27.9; 30.5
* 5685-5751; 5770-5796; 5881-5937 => -1.9 angstrom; 27.5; 28.4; 24.5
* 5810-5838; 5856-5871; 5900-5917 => 1.1 angstrom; 30.6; 27.2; 27.8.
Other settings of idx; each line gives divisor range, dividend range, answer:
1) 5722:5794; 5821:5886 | 1.06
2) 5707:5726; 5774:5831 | 1.14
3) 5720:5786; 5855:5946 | 0.96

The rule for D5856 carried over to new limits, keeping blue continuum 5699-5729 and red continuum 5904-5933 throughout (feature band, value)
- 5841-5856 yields -1.1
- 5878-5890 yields 2.2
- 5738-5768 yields -1.1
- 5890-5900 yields 5.2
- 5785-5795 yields -0.5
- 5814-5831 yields -1.8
